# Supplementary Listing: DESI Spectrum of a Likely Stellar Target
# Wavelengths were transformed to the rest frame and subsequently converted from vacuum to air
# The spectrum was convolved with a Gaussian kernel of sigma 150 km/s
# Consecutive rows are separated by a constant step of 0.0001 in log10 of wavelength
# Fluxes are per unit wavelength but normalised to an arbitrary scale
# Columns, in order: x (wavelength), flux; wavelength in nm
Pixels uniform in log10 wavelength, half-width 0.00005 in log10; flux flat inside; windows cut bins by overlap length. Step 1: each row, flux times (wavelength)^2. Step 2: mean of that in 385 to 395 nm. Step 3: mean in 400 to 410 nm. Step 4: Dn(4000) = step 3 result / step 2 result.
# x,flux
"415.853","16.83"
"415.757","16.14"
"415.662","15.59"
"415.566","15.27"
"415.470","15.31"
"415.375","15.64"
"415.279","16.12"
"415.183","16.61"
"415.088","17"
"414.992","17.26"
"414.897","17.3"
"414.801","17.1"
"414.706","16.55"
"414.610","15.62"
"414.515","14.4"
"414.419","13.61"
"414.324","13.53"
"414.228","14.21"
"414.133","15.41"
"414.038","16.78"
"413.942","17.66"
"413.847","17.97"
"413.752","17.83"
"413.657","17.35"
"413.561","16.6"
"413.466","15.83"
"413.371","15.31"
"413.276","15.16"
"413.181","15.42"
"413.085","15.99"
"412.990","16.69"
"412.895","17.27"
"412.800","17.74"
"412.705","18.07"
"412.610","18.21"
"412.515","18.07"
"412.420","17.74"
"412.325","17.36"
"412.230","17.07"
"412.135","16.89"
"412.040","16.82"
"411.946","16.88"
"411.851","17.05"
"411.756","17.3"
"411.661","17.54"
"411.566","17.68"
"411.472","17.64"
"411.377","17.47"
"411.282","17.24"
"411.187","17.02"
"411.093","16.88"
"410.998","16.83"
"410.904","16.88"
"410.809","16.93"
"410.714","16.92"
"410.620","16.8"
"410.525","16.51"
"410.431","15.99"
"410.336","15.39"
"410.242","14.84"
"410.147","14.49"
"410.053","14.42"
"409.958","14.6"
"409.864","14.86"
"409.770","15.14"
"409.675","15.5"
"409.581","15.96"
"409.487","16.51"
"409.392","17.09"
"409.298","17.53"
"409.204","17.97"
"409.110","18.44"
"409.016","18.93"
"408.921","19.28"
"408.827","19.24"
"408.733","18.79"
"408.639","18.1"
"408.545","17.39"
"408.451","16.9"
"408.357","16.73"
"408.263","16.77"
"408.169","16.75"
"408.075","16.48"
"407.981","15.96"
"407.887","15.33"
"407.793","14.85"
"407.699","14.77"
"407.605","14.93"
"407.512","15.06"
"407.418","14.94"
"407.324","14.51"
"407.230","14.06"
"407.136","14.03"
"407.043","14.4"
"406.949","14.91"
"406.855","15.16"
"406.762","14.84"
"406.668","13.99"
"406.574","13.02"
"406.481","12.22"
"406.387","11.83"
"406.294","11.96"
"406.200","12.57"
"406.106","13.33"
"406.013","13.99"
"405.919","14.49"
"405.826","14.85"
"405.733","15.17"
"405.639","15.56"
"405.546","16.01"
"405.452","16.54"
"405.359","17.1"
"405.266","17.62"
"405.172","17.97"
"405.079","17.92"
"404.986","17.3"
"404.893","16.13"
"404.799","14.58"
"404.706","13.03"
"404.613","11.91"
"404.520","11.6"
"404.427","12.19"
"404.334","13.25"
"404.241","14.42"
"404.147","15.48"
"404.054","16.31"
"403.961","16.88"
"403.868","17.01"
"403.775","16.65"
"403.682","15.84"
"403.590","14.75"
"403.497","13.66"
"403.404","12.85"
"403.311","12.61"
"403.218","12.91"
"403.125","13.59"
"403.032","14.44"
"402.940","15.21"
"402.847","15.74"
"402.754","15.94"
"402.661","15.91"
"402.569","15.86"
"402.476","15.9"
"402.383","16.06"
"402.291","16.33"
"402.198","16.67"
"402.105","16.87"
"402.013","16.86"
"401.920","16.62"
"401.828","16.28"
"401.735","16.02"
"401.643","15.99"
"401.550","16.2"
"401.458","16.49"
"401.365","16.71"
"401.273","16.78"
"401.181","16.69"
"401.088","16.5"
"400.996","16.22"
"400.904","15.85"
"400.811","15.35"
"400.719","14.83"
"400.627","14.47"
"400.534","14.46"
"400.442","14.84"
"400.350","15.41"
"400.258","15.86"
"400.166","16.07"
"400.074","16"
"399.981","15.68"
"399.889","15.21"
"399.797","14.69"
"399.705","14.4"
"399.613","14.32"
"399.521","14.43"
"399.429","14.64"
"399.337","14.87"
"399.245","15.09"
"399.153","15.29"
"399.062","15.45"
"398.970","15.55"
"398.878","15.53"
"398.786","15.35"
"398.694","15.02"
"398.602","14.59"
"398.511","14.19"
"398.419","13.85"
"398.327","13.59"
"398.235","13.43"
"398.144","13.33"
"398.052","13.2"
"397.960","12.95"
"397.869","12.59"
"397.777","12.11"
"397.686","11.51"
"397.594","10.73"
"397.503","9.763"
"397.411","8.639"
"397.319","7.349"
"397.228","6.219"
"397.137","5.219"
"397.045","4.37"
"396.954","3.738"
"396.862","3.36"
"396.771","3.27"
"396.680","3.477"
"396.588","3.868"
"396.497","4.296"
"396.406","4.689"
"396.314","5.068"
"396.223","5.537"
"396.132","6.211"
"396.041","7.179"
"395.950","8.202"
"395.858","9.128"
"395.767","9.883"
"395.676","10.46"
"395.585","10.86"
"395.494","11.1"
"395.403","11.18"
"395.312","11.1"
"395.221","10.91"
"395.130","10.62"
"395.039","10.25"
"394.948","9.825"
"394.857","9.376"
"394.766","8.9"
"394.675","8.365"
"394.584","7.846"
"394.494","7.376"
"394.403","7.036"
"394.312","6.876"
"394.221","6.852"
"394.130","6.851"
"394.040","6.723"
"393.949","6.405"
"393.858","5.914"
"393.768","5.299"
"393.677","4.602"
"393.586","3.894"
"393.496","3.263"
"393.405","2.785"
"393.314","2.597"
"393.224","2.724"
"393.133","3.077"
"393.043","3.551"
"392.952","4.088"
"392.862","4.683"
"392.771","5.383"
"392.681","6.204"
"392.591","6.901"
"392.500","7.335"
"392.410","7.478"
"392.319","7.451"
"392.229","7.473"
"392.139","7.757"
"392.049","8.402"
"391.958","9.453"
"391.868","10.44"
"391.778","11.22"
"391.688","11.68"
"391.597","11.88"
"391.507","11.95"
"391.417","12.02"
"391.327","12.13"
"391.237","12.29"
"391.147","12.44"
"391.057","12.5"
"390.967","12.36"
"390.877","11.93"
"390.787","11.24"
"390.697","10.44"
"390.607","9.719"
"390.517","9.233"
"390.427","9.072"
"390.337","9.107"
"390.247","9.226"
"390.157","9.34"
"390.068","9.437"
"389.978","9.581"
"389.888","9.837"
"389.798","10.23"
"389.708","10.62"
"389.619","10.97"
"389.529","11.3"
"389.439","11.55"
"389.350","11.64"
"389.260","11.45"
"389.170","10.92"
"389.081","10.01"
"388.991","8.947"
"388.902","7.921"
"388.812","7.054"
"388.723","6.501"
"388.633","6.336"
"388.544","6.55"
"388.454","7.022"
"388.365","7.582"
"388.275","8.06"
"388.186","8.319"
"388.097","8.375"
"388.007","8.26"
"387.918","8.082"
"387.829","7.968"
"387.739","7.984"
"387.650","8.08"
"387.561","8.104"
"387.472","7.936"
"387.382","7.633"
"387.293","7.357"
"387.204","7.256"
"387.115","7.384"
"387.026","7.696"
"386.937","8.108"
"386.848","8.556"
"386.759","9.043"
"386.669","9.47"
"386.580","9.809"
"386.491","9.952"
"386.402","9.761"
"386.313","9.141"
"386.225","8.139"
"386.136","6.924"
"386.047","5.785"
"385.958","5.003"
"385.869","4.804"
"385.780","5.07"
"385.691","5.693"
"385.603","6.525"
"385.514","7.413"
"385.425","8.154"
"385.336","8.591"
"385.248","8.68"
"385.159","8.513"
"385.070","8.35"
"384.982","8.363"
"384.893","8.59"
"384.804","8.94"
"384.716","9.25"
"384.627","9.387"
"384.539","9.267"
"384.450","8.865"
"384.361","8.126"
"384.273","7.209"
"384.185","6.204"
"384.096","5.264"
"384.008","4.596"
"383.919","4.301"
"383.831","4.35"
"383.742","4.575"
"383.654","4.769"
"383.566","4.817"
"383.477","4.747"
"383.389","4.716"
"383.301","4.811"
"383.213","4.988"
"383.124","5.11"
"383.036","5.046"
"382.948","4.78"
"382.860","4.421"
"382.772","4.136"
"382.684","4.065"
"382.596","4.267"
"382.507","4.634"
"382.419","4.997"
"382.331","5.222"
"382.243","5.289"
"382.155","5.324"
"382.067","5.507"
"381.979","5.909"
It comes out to 2.05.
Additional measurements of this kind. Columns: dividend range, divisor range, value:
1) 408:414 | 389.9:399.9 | 1.96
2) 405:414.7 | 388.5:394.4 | 2.11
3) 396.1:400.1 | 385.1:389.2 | 1.48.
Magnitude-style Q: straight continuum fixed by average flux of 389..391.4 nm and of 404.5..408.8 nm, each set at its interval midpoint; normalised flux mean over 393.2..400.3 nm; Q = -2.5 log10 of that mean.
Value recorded 0.28 mag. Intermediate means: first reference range 10.7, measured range 9.77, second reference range 15.2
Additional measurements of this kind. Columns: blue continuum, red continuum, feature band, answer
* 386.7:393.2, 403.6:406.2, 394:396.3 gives 0.26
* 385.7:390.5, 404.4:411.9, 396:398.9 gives 0.29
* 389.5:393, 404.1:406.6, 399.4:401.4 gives -0.20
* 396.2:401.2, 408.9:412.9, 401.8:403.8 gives -0.12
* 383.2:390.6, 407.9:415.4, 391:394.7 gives 0.32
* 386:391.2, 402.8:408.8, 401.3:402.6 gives -0.19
